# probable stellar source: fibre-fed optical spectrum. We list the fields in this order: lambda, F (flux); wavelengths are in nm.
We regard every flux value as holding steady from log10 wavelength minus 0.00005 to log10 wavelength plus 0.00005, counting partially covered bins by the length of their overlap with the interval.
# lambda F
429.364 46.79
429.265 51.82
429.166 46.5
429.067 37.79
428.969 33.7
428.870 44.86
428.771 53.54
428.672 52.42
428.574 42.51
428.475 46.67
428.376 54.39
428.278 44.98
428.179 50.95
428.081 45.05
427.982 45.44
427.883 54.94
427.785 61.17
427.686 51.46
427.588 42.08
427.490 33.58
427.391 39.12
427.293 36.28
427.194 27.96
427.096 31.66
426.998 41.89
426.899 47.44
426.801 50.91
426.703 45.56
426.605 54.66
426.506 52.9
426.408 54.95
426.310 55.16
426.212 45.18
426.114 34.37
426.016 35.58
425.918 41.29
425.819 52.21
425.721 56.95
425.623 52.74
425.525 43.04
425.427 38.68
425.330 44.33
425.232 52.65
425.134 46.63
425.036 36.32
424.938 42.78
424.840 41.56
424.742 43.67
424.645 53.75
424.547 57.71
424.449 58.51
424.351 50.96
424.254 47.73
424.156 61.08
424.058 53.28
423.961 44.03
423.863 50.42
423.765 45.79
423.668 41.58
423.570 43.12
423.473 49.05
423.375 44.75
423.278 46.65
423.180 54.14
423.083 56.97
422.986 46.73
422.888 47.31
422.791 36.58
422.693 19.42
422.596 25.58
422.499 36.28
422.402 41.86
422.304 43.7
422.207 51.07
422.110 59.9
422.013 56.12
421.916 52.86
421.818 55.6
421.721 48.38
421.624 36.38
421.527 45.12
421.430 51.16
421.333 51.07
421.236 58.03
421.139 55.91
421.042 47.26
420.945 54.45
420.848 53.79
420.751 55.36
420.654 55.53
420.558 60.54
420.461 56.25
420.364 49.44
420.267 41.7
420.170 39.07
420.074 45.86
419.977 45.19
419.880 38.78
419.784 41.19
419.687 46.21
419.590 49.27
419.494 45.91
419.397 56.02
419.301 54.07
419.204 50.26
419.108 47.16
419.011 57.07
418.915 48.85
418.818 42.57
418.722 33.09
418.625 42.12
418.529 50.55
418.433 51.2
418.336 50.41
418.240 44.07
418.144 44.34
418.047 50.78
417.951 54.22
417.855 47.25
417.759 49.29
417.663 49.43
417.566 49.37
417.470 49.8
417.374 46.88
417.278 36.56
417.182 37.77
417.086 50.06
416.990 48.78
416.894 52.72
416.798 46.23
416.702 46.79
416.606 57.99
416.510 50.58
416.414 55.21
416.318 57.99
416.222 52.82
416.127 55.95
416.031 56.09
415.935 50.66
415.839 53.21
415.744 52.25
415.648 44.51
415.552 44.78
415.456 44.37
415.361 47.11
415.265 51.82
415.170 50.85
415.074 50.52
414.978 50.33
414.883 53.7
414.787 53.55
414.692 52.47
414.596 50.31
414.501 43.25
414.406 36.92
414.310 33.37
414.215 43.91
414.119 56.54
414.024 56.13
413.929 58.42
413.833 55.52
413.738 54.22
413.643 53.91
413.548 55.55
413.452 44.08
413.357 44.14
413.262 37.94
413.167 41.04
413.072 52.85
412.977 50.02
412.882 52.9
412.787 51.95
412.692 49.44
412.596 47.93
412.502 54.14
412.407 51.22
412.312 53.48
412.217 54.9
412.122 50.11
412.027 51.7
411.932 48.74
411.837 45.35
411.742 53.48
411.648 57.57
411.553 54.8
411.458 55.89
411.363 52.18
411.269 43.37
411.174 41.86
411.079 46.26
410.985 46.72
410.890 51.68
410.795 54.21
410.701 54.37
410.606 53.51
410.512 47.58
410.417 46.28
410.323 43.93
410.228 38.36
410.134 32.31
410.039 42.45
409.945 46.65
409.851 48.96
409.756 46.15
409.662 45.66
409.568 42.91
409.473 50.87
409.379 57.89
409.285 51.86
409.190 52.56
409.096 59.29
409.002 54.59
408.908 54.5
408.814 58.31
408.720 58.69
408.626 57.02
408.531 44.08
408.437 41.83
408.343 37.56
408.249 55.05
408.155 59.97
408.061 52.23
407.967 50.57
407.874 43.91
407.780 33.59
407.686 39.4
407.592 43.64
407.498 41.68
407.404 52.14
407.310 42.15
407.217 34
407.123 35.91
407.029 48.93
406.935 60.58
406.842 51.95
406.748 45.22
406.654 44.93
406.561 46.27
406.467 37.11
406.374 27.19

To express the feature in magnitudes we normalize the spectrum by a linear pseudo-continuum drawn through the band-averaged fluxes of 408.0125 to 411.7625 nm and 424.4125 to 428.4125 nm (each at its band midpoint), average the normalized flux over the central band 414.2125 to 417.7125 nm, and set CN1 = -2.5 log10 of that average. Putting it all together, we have -0.01 mag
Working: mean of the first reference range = 49.8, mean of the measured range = 49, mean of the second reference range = 46.3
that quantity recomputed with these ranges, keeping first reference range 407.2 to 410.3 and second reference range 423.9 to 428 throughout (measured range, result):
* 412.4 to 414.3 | -0.06 mag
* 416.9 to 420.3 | 0.01 mag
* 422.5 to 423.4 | 0.13 mag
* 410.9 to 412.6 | -0.07 mag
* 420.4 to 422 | -0.12 mag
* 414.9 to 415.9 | -0.04 mag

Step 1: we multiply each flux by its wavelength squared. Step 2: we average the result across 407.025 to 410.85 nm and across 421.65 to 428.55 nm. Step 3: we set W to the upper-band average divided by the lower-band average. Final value 1.1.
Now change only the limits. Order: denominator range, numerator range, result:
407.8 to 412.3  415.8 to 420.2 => 1.01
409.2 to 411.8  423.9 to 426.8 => 1.07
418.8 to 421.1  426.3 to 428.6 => 0.97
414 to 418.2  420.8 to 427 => 1.00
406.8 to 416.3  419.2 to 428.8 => 1.02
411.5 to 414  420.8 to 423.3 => 0.97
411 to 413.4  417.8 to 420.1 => 0.98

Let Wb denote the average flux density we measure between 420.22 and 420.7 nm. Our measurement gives 52.7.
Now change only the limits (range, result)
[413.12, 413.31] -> 39.6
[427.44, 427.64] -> 38.1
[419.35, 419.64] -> 50.3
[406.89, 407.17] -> 48.3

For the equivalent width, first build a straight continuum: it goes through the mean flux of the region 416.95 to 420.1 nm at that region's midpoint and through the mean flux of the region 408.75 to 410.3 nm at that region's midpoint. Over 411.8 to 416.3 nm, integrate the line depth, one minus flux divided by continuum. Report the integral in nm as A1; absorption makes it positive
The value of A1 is -0.18 nm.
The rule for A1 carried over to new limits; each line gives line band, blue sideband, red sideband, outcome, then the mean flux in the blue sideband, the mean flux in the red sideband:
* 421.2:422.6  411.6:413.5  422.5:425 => -0.04 nm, 49.7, 46.3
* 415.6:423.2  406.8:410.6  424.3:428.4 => -0.25 nm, 47.7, 46.4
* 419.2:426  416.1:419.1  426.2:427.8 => -0.17 nm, 48.7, 45.1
